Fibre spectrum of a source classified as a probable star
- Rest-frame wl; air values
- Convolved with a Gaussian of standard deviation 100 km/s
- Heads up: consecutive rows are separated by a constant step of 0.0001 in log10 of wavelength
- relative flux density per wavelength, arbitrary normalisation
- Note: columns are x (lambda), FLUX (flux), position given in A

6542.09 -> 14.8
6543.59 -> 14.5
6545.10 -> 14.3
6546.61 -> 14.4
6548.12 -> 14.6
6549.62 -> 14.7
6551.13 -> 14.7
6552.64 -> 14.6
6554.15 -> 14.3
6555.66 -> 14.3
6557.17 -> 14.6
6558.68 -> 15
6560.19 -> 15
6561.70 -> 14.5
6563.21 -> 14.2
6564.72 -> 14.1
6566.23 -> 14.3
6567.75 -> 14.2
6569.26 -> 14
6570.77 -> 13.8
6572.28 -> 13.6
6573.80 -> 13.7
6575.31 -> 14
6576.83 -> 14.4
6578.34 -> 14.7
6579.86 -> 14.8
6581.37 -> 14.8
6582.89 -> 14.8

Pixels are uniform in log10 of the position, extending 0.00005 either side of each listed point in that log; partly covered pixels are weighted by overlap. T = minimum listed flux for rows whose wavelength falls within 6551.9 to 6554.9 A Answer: 14.3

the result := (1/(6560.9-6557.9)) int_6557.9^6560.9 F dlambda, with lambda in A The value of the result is 15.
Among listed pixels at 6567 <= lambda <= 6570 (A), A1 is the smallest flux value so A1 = 14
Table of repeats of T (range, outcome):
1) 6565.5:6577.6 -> 13.6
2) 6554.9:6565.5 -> 14.1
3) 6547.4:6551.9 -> 14.6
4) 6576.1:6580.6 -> 14.4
